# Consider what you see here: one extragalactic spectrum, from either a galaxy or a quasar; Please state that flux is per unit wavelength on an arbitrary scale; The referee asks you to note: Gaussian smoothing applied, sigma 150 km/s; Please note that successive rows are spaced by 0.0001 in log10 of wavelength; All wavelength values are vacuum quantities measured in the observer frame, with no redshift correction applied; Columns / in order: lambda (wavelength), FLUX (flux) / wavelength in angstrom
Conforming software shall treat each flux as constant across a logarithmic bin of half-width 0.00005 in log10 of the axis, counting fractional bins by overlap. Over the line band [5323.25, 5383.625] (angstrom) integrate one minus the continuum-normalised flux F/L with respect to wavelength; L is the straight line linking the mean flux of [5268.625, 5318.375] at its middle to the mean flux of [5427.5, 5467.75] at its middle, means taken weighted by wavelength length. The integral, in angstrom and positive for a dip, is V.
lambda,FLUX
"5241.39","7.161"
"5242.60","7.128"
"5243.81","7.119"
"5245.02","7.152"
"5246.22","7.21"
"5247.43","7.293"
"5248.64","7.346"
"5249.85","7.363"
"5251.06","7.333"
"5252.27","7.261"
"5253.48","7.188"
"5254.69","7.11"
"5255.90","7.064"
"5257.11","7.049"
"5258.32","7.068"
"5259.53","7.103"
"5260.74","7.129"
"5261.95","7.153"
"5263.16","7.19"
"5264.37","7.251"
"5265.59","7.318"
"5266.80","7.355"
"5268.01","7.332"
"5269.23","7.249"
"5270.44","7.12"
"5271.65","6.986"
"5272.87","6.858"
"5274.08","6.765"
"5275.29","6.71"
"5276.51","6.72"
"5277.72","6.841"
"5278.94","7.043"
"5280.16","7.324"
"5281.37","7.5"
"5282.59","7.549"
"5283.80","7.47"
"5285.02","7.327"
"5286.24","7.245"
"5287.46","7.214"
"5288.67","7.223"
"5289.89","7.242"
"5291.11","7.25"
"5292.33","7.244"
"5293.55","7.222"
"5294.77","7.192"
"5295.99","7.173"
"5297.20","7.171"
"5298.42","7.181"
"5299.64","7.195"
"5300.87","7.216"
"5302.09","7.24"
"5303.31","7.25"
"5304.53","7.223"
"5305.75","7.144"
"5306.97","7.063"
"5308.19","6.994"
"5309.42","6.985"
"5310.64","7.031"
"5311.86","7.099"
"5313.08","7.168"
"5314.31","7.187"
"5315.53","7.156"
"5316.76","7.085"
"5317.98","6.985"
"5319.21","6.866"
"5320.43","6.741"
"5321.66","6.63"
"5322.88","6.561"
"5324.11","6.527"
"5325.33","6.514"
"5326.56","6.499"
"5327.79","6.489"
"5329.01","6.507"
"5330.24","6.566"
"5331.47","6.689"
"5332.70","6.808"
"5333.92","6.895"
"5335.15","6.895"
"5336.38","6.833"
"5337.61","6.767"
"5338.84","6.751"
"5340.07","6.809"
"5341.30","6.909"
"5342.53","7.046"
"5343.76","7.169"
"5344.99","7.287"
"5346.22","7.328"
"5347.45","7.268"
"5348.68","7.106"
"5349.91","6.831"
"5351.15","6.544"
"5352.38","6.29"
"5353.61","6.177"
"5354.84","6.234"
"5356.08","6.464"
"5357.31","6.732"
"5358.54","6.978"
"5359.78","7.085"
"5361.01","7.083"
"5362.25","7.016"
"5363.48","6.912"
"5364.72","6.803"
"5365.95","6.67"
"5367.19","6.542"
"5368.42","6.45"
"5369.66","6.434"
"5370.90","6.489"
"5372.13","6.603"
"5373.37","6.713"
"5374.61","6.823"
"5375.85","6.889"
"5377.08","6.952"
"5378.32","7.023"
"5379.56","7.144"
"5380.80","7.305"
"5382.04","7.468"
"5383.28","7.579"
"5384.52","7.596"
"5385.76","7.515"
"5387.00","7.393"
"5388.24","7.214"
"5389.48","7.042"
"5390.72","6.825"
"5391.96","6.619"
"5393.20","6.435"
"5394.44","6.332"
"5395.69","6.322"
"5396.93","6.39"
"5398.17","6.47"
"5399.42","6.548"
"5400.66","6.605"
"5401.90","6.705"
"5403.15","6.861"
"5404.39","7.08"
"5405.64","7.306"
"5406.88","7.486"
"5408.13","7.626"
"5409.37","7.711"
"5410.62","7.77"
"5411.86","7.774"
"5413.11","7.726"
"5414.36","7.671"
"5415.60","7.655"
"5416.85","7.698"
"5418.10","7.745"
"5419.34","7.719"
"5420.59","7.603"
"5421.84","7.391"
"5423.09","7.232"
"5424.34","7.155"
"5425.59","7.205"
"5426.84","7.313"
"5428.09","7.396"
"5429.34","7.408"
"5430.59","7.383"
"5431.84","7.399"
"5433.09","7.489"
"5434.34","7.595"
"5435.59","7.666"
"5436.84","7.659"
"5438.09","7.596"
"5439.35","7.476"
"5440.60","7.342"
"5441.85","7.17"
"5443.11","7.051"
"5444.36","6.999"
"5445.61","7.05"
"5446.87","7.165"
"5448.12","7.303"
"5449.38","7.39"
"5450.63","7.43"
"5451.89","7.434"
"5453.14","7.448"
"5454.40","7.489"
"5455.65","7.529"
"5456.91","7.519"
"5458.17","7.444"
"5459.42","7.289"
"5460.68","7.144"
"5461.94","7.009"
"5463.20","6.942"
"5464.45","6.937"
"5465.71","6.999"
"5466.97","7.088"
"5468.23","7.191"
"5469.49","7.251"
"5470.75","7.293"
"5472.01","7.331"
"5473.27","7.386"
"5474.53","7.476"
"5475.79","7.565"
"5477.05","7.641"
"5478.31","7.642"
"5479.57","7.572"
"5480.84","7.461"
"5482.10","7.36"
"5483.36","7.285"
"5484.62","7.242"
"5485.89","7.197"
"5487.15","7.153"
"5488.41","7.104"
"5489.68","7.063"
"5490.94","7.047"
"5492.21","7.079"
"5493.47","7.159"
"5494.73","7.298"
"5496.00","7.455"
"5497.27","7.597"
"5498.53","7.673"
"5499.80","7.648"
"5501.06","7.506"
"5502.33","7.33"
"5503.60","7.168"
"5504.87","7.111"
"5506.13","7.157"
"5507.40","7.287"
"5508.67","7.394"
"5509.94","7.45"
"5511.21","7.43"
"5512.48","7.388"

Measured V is 3.4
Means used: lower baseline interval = 7.14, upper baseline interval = 7.32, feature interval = 6.81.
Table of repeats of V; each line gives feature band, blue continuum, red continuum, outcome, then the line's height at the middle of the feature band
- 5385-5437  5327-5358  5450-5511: -1.42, 7.05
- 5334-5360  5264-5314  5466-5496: 1.34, 7.2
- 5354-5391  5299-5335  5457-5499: 0.57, 7.04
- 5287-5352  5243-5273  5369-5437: 1.88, 7.19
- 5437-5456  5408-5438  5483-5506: 0.32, 7.46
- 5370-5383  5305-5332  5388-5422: 0.19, 7.05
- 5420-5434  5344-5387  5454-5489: -0.45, 7.14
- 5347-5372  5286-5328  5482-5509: 1.43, 7.11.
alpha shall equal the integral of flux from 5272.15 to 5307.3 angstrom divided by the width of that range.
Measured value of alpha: 7.17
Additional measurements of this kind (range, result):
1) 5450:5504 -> 7.32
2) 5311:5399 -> 6.84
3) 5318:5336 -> 6.67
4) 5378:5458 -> 7.28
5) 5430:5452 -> 7.36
